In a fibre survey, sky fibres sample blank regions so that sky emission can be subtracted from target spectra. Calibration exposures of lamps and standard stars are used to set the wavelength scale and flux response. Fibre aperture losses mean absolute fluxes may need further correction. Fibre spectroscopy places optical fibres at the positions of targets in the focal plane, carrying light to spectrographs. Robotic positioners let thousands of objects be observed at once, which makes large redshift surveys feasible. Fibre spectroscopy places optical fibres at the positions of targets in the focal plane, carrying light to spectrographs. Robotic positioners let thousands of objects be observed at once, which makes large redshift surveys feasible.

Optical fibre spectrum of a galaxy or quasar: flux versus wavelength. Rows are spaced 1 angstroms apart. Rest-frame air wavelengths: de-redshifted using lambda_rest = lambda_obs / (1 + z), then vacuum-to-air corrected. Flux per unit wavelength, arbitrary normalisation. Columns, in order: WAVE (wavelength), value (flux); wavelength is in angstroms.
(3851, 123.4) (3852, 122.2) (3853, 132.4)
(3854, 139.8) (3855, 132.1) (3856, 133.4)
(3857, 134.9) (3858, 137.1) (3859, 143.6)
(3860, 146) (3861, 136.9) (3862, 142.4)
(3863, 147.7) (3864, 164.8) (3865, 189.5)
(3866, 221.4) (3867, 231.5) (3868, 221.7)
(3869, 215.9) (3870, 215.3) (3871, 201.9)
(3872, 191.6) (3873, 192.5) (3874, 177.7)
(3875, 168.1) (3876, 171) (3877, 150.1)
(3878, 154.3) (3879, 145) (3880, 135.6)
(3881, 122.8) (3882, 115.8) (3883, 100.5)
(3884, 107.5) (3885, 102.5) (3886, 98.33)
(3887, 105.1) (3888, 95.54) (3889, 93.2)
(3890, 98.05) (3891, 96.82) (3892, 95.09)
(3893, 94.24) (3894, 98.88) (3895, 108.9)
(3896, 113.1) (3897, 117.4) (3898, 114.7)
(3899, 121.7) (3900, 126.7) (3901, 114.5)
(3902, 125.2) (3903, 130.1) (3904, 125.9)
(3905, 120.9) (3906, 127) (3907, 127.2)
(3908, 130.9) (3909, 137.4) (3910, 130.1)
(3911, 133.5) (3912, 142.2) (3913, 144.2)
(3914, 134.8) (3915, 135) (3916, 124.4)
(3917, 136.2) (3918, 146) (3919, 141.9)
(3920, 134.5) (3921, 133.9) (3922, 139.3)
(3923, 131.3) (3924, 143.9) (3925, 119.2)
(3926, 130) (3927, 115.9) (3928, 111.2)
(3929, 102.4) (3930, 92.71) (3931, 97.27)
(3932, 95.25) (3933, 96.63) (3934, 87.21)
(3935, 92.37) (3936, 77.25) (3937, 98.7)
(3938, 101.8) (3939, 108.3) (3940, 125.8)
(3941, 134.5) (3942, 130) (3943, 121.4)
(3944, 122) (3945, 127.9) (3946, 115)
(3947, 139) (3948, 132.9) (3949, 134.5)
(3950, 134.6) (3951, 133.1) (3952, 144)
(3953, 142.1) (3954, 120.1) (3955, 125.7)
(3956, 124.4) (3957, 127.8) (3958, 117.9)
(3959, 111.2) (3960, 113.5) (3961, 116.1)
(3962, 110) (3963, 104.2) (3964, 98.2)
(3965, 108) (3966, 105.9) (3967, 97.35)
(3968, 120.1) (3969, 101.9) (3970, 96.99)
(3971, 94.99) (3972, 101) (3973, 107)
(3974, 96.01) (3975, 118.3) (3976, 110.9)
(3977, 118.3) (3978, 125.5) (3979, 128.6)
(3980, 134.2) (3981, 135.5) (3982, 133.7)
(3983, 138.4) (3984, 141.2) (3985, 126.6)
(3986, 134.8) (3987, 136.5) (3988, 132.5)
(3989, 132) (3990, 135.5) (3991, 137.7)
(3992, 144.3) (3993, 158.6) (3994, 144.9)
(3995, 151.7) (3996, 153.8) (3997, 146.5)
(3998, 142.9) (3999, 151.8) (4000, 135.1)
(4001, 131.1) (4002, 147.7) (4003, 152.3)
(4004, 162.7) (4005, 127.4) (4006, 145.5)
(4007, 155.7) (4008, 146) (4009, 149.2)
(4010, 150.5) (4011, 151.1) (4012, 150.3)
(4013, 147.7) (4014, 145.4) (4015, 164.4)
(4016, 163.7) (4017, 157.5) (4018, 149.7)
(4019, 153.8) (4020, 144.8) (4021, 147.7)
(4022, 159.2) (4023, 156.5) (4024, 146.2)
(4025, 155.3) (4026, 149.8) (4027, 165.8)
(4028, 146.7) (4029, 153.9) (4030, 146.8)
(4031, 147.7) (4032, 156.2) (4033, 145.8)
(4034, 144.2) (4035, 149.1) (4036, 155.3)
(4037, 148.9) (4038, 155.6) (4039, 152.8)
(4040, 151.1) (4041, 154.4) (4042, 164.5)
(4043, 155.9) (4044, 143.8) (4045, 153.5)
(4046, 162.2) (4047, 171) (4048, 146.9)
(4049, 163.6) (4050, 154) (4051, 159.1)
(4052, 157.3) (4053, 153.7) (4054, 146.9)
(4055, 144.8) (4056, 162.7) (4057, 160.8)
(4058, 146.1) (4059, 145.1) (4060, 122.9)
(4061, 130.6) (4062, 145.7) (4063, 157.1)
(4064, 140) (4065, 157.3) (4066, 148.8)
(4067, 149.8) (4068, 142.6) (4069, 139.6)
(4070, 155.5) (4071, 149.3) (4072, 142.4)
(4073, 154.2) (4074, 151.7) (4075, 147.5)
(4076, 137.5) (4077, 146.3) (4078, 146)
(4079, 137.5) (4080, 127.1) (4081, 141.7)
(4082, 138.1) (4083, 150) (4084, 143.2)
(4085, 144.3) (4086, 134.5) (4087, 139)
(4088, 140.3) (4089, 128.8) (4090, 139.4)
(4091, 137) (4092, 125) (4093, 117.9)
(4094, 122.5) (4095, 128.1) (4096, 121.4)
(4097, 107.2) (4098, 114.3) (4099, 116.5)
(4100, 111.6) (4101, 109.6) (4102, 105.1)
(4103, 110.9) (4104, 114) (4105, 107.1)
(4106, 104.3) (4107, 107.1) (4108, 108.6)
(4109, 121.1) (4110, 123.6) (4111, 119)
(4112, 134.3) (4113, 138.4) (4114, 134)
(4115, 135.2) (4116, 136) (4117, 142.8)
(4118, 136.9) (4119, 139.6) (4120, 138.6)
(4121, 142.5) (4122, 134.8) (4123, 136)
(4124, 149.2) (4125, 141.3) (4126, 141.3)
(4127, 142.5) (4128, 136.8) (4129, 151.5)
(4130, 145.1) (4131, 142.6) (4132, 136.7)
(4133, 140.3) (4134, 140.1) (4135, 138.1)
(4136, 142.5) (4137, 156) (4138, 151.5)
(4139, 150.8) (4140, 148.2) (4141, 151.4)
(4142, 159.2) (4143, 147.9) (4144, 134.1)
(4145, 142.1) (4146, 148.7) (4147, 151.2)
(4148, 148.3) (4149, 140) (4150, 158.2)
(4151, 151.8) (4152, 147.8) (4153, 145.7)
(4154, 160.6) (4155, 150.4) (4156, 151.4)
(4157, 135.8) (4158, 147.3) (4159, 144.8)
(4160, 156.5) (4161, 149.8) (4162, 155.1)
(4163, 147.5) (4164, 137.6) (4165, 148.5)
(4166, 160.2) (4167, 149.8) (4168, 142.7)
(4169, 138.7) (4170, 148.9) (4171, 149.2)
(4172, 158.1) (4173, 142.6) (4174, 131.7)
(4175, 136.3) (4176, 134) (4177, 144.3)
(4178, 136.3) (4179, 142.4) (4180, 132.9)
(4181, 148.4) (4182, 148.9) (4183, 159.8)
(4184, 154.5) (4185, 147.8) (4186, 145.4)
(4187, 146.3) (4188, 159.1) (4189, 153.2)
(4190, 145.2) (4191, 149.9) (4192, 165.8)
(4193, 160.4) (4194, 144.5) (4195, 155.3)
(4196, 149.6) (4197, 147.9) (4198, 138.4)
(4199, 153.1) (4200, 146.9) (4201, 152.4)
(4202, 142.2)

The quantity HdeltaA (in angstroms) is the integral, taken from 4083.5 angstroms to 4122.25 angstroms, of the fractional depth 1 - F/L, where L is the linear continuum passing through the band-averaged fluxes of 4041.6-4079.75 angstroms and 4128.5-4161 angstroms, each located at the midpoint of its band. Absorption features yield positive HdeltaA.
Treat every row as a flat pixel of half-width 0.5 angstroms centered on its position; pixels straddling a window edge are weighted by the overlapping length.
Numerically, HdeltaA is 5.9 angstroms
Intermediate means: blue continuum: 150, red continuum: 147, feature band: 126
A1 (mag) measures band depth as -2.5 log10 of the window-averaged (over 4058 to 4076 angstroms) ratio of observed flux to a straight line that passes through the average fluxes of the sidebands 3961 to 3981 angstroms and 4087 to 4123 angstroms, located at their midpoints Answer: -0.205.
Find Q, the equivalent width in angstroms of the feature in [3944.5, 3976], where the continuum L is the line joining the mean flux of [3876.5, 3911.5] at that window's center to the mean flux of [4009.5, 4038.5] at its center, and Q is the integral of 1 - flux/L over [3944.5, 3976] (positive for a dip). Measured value 4.2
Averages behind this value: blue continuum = 118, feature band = 117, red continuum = 152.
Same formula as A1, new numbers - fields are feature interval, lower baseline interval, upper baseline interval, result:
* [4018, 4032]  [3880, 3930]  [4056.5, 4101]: -0.149 mag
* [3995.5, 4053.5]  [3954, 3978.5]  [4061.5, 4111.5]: -0.245 mag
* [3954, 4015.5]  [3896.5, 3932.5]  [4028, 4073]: 0.071 mag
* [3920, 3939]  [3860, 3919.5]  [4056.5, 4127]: 0.249 mag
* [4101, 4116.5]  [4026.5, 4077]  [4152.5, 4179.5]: 0.235 mag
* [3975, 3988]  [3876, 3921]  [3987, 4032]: 0.096 mag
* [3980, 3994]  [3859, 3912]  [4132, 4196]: 0.038 mag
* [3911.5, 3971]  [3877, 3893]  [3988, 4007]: 0.074 mag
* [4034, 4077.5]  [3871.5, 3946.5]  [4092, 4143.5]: -0.166 mag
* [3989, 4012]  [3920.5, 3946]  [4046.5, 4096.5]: -0.142 mag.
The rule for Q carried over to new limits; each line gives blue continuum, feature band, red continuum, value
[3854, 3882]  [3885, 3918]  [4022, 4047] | 9.0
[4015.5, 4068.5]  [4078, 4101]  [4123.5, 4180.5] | 2.9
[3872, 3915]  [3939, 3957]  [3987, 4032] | 1.0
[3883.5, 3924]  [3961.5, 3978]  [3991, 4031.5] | 3.9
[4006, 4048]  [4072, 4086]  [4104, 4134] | -0.1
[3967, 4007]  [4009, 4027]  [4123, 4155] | -2.4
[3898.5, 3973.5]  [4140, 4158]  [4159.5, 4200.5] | -0.5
